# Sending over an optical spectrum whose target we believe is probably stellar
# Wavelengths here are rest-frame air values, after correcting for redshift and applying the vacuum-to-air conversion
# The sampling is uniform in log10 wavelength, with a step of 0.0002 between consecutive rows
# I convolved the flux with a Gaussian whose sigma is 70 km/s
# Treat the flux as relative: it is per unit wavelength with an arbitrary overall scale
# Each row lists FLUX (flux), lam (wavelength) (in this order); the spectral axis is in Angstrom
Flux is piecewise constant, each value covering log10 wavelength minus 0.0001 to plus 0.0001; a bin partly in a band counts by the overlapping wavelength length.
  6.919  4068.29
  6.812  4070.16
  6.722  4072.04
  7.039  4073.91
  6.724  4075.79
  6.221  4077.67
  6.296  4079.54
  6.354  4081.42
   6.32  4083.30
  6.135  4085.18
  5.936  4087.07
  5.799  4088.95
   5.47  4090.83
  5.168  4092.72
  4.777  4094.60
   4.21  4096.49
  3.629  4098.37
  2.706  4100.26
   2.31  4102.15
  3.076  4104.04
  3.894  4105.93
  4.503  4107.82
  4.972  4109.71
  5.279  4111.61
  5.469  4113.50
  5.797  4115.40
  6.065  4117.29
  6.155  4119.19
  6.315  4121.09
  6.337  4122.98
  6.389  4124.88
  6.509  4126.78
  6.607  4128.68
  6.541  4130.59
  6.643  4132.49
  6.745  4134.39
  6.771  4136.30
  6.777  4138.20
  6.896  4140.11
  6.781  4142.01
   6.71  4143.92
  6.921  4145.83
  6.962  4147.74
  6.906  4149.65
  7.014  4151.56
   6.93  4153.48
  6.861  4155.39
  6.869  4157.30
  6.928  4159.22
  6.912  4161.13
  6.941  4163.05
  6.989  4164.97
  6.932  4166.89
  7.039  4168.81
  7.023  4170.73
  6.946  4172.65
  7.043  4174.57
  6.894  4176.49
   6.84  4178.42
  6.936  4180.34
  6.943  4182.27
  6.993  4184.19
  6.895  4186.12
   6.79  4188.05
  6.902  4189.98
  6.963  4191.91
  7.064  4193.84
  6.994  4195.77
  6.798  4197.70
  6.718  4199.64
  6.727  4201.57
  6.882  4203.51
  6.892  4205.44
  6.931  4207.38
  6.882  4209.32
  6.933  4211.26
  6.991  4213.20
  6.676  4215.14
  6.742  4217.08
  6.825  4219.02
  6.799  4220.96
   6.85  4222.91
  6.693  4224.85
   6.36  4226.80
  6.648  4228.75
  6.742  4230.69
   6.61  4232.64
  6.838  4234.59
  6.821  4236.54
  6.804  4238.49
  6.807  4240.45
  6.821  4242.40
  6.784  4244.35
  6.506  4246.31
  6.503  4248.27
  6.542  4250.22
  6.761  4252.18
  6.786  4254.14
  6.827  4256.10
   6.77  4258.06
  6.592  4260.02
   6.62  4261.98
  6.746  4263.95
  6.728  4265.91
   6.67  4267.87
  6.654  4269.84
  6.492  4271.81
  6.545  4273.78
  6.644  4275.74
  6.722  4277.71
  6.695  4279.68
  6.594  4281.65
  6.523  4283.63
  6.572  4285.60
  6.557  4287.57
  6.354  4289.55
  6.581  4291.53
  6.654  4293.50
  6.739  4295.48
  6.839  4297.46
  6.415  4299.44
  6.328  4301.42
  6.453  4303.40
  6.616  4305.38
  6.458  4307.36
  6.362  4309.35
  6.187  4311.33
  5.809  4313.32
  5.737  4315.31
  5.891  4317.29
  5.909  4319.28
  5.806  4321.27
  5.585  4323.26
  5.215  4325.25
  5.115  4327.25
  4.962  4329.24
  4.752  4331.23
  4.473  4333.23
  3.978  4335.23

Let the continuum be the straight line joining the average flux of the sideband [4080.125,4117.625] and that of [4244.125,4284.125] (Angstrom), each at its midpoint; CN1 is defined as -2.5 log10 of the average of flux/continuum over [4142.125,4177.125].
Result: -0.24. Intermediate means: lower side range 4.89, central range 6.93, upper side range 6.65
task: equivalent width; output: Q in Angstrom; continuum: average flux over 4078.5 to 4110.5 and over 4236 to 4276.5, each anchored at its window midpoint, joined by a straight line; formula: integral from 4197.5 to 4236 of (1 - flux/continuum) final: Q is -3.44 Angstrom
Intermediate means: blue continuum 4.8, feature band 6.78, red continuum 6.69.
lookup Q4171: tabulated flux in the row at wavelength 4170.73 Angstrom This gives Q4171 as 7.023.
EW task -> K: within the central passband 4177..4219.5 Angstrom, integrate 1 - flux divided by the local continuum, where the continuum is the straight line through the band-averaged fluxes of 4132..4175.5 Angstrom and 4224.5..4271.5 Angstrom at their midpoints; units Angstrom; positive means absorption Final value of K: -0.50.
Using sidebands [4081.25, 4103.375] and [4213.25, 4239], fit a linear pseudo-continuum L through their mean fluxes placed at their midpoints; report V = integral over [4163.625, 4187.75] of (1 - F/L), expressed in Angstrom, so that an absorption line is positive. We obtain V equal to -3.8 Angstrom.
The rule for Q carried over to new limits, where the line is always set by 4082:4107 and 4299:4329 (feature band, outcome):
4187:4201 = -4.49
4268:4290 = -3.24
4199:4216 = -4.99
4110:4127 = -4.40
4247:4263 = -3.09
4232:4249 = -3.79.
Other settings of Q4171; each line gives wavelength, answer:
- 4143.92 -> 6.71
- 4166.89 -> 6.932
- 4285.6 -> 6.572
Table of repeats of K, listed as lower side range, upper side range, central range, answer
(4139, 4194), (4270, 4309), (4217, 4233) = 0.13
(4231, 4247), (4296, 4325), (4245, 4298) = -1.30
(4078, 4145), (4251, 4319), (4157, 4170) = -2.34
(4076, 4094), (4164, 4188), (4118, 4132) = -0.01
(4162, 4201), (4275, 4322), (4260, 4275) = -0.22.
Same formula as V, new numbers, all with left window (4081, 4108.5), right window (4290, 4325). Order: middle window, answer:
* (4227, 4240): -2.4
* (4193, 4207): -3.7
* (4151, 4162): -3.9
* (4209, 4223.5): -3.3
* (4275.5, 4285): -0.9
